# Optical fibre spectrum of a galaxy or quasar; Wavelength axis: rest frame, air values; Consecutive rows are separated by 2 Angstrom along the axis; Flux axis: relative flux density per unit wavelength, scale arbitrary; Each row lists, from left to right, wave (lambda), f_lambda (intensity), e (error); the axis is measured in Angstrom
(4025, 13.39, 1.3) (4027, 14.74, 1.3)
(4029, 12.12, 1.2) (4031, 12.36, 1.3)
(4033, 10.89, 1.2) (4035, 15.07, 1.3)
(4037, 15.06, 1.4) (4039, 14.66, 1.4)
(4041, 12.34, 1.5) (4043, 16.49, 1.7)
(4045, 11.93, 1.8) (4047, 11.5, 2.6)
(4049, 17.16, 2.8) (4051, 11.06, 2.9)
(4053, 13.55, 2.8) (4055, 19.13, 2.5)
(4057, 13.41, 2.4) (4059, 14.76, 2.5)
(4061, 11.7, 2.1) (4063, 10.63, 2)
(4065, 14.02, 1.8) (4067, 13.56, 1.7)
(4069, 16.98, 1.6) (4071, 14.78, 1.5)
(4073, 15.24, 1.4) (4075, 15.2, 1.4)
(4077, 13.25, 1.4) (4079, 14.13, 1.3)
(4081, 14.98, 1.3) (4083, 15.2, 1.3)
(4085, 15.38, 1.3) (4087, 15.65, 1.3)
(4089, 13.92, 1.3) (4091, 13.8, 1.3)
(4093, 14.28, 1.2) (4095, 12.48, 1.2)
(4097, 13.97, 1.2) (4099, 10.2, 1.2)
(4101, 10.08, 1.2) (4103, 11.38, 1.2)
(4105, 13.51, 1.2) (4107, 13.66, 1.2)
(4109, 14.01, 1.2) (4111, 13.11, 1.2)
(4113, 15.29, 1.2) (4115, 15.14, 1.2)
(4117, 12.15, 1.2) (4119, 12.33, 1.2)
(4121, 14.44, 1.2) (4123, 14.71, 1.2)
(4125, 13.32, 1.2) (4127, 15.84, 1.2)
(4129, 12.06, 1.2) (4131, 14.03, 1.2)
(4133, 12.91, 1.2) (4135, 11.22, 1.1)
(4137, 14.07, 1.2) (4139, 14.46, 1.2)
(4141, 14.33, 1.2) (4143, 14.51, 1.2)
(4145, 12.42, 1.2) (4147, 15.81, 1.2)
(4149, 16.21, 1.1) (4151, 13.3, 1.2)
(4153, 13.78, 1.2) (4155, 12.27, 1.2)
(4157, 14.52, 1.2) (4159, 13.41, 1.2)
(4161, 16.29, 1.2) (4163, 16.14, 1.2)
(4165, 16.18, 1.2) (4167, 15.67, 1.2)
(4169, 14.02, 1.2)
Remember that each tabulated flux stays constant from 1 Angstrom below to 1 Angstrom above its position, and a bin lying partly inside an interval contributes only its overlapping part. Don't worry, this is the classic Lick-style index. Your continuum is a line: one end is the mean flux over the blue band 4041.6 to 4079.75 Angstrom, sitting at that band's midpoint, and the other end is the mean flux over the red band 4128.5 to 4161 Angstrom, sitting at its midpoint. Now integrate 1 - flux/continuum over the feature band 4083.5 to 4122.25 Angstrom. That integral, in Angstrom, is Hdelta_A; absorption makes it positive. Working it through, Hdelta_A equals 1.4 Angstrom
